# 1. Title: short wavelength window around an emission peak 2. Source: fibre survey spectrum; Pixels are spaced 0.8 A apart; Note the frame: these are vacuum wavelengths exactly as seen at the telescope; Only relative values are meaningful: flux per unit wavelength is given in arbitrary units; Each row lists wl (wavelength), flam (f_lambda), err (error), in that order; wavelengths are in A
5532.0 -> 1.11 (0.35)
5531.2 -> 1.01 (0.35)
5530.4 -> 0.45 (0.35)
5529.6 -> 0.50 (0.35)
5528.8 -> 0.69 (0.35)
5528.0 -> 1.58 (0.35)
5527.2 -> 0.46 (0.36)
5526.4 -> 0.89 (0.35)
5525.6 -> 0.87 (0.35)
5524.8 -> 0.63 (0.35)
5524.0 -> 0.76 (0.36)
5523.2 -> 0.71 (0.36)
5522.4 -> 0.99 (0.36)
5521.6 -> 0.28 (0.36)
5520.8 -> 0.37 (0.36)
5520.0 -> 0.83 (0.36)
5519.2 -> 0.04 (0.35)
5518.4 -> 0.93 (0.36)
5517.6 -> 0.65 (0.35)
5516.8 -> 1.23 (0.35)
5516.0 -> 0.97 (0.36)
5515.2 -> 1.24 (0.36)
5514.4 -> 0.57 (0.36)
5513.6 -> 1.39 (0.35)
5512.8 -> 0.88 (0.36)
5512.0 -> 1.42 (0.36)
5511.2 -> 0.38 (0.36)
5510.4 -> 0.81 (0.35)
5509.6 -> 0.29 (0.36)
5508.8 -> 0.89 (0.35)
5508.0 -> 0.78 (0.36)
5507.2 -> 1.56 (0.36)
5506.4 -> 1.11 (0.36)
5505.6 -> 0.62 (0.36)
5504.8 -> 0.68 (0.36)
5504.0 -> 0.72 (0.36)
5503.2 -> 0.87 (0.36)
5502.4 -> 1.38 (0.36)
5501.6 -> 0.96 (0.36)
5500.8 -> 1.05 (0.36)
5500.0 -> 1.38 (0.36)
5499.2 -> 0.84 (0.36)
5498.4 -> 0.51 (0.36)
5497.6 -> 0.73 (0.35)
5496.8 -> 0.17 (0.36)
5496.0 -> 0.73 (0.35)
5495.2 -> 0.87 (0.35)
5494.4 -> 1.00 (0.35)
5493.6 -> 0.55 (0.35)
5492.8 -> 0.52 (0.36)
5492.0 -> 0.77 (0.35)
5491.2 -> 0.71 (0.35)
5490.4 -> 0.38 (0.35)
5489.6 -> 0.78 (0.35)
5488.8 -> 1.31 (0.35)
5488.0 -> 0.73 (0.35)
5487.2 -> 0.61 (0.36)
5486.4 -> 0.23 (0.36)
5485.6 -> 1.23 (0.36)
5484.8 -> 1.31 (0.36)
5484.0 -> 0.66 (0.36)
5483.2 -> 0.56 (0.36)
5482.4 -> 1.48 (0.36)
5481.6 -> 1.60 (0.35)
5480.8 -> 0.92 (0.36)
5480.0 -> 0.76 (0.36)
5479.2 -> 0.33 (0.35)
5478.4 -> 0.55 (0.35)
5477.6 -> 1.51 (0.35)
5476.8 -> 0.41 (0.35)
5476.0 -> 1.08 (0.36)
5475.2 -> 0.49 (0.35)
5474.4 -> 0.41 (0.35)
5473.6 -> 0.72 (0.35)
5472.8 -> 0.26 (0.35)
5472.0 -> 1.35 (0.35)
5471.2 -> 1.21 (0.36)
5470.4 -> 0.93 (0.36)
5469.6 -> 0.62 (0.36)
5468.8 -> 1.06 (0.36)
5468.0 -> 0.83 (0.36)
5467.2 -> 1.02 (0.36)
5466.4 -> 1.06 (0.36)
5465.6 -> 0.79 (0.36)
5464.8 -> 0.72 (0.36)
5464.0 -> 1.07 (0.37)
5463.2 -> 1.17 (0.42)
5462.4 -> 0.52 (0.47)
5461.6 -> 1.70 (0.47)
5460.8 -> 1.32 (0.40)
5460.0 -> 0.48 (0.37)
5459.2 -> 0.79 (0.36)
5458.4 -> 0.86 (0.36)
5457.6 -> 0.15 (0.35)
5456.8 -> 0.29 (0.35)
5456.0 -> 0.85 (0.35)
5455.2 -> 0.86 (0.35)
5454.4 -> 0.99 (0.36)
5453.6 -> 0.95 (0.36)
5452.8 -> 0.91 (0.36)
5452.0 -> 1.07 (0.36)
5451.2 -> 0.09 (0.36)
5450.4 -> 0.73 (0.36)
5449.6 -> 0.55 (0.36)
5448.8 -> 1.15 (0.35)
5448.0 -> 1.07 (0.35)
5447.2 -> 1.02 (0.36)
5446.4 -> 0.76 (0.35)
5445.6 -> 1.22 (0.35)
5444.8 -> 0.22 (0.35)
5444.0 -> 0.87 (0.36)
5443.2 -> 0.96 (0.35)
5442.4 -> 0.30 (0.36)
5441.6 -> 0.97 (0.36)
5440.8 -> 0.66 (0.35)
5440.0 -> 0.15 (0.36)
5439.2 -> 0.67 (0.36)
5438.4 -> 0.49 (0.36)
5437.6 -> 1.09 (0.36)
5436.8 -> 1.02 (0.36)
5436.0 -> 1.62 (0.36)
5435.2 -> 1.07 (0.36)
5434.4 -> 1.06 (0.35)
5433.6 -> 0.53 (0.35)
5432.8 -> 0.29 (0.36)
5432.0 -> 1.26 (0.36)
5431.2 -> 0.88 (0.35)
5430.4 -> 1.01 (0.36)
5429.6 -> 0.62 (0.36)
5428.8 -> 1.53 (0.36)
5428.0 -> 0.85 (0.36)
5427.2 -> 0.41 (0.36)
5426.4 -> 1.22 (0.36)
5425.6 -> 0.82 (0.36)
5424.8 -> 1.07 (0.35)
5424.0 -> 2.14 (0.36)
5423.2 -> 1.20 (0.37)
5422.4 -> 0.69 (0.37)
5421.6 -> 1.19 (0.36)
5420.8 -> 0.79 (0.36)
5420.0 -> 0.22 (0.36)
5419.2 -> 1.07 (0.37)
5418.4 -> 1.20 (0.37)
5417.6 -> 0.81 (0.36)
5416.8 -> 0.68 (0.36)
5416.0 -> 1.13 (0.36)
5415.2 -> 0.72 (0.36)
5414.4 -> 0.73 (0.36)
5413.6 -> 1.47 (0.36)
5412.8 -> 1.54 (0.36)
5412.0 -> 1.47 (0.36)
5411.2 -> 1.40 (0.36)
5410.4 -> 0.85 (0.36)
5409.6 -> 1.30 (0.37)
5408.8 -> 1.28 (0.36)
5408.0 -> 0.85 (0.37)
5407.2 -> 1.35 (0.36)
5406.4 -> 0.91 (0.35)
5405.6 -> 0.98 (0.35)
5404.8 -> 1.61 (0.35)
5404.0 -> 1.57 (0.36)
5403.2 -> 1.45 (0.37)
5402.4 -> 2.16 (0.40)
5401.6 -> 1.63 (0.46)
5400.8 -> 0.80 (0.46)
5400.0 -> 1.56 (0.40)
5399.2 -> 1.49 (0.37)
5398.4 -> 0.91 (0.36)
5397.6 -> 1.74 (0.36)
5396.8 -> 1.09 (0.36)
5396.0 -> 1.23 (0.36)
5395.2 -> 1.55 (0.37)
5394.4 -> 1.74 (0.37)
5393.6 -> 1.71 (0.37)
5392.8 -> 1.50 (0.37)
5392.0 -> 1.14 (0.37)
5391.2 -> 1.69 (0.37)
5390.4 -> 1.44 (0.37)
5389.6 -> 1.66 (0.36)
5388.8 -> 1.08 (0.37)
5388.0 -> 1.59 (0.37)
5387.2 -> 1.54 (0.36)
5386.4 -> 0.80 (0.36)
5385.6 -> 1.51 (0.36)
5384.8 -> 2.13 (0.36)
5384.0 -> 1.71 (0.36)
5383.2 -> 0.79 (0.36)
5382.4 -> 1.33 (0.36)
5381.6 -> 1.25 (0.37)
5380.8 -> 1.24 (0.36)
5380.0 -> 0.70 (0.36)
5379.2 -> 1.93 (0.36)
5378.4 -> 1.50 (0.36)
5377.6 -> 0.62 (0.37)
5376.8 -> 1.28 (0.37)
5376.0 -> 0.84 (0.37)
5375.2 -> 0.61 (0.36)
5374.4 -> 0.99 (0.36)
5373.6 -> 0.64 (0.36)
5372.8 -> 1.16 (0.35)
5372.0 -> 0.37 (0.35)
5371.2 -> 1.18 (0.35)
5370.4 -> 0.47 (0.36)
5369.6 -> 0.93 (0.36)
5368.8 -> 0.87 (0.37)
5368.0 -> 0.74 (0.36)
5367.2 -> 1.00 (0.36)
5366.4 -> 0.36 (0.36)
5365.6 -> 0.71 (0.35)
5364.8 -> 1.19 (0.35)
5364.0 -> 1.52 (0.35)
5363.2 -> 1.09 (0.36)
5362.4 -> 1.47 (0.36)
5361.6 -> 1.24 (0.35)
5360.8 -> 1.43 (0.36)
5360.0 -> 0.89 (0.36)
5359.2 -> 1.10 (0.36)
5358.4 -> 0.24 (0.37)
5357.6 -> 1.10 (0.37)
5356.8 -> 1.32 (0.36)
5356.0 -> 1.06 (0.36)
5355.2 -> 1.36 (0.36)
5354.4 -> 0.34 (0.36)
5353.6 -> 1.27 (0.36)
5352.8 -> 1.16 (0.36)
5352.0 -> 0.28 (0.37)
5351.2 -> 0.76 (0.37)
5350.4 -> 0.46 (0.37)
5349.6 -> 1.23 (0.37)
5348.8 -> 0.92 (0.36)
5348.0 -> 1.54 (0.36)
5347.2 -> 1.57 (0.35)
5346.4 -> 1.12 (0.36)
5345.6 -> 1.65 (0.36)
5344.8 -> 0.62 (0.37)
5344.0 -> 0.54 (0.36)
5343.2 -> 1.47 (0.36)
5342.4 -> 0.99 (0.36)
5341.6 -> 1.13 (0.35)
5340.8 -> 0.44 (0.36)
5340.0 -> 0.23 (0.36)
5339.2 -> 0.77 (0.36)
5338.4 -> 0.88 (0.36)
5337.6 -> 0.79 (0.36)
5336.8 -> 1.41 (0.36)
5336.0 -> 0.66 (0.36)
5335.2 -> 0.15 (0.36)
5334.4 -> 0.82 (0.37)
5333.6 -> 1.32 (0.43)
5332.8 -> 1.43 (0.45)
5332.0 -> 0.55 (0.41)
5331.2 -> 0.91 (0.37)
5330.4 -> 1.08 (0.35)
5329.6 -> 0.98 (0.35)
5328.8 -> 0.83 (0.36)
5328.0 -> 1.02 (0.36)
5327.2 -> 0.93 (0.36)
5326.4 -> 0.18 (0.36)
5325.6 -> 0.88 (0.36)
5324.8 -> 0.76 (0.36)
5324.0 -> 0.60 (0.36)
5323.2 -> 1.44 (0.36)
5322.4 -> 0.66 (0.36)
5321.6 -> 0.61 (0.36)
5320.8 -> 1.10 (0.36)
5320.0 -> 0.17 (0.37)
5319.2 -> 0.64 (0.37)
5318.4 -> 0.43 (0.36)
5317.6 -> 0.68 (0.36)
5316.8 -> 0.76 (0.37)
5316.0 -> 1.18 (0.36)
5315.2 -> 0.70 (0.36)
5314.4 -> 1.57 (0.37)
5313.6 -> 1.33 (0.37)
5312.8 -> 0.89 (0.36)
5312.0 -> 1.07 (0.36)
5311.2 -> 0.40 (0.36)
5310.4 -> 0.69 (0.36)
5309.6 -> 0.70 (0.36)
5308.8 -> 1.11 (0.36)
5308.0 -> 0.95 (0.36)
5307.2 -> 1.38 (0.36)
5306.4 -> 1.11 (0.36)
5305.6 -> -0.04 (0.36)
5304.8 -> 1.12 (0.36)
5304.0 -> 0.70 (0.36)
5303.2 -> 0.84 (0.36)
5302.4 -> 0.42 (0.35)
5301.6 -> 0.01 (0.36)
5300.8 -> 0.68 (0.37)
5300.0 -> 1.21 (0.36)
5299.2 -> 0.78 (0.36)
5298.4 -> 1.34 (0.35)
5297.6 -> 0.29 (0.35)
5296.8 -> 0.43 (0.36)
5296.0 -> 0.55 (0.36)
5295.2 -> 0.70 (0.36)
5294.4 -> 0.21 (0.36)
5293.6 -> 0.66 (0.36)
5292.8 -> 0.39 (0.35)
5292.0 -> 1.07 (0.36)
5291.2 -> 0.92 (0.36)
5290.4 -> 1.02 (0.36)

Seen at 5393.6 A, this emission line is Mg II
